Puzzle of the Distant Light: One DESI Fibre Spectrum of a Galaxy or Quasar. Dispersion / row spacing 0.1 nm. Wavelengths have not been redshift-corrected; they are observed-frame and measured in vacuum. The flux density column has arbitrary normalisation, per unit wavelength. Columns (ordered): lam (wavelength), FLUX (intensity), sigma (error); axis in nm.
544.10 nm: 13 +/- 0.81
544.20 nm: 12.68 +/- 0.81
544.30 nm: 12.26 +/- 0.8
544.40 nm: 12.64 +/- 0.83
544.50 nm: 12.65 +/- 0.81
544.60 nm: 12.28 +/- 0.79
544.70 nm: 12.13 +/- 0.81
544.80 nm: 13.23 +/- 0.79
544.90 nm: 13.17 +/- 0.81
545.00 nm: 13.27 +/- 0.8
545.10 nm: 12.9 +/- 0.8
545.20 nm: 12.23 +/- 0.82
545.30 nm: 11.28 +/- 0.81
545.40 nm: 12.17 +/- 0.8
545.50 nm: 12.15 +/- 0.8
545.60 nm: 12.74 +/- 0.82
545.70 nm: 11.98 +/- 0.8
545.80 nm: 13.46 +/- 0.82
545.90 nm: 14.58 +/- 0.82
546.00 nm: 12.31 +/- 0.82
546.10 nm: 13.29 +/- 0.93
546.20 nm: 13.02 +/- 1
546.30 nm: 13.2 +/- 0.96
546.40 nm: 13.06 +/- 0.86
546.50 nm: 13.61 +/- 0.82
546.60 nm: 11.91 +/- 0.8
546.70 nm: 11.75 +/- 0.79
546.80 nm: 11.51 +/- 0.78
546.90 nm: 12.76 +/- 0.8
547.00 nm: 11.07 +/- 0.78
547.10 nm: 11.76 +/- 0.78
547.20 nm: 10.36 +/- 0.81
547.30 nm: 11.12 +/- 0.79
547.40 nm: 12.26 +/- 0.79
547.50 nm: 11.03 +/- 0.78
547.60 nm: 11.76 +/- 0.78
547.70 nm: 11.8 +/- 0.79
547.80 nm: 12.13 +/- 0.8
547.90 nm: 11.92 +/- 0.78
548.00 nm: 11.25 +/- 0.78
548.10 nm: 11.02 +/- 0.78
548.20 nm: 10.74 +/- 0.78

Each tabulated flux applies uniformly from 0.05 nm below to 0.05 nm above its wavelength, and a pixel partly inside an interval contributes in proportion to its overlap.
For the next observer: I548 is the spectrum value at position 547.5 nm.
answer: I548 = 11.03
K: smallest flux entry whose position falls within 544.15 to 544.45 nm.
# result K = 12.26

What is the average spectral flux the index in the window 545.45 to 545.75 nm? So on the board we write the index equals 12.3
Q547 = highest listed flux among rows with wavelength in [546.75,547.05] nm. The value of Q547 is 12.76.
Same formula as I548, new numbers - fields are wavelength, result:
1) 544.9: 13.17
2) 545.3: 11.28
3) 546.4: 13.06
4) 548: 11.25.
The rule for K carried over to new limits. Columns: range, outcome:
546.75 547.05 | 11.07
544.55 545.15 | 12.13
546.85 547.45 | 10.36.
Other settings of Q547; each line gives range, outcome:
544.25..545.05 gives 13.27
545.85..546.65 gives 14.58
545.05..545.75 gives 12.9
